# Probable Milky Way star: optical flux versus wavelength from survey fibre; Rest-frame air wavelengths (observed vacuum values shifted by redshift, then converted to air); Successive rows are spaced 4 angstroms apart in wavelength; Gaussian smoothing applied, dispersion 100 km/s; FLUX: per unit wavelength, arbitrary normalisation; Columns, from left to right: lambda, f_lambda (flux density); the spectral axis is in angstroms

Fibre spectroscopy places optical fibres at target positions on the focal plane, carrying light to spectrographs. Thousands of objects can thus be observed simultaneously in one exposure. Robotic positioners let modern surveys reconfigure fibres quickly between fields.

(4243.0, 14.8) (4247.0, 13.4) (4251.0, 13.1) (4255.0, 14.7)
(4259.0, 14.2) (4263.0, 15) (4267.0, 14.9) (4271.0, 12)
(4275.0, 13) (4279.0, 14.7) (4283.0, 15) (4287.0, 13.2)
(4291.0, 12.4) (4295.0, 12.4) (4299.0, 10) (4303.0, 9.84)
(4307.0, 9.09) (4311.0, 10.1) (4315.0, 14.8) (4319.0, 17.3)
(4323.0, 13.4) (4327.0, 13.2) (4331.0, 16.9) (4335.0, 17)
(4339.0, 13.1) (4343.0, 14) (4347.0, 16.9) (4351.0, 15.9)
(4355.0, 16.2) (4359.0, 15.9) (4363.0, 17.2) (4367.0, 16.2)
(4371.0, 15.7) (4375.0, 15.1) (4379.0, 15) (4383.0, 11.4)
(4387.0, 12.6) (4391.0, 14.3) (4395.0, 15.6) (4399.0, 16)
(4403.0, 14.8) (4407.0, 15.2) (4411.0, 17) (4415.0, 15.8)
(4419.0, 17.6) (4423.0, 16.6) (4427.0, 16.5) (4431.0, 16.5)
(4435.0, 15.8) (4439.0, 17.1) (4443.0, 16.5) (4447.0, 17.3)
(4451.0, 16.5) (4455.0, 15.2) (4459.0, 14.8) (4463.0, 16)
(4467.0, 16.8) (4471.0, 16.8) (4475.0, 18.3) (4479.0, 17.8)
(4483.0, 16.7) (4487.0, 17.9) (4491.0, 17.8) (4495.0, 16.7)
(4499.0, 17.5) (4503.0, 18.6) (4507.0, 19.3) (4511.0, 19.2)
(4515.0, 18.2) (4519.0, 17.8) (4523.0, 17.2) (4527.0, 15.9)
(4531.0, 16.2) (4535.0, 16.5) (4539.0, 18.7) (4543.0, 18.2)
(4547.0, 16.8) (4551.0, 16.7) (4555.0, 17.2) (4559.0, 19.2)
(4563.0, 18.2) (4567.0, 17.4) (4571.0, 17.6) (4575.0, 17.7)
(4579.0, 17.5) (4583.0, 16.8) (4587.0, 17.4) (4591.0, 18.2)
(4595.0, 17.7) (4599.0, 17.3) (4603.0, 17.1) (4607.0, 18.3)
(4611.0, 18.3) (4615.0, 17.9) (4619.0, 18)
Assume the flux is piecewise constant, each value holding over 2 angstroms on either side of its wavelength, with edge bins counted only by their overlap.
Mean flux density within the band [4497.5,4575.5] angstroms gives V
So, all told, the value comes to 17.7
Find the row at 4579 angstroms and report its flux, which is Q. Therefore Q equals 17.5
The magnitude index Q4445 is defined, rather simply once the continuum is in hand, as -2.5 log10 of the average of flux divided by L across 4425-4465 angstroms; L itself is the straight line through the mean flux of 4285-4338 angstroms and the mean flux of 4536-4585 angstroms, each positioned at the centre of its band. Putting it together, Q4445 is -0.049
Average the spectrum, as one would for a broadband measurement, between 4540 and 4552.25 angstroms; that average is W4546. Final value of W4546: 17.4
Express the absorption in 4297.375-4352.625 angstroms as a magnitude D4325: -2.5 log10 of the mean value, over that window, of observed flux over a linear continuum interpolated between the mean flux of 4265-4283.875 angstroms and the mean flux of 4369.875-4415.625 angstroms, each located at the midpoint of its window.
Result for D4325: 0.05 mag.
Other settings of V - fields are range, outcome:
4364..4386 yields 14.7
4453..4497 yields 16.8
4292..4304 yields 11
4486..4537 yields 17.6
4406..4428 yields 16.5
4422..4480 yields 16.5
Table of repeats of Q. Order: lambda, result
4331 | 16.9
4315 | 14.8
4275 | 13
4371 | 15.7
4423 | 16.6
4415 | 15.8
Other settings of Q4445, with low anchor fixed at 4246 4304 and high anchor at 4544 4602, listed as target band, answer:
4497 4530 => -0.077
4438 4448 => -0.083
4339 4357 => -0.084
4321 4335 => -0.063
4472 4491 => -0.091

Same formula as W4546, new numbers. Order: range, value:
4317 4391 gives 15.1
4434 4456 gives 16.5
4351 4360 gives 16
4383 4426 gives 15.4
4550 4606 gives 17.6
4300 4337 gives 13.4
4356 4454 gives 15.8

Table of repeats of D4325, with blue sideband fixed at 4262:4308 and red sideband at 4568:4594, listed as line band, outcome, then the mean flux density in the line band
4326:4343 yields -0.12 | 15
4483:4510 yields -0.11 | 17.9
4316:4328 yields -0.12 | 14.8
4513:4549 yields -0.04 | 17.3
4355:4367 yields -0.18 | 16.4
